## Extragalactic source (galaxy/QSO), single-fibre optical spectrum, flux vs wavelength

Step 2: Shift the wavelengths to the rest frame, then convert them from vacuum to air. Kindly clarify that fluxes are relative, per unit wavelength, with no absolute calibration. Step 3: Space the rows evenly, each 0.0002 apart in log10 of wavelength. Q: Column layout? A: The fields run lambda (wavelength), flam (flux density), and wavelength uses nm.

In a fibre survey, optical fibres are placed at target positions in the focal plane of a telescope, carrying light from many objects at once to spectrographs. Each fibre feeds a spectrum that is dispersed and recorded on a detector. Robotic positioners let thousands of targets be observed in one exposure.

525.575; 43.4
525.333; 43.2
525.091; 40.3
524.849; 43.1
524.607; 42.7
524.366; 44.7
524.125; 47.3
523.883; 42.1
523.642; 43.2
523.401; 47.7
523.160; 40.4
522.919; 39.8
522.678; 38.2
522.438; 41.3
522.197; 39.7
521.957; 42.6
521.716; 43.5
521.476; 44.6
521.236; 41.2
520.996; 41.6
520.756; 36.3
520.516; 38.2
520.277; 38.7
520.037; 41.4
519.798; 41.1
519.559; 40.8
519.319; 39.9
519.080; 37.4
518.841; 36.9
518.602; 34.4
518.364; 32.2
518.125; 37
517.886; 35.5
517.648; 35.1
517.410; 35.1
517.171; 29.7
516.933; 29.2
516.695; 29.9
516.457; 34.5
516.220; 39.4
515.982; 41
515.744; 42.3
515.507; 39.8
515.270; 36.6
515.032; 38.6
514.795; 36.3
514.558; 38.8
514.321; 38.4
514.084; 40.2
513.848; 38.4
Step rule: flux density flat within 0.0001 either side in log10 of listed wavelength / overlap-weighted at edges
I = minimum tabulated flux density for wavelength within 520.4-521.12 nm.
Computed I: 36.3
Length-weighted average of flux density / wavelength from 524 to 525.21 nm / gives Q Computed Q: 43.6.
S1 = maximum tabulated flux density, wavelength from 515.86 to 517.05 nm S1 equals 41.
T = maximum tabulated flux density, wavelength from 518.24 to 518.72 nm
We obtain 34.4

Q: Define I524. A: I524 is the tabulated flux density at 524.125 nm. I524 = 47.3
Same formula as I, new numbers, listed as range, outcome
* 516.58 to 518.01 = 29.2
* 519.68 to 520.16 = 41.1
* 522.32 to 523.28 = 38.2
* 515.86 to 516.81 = 29.9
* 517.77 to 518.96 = 32.2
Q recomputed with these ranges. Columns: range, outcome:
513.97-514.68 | 39.1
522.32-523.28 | 39.9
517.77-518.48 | 34.9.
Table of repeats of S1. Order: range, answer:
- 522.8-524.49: 47.7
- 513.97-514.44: 40.2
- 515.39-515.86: 42.3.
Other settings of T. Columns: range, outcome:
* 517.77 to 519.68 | 40.8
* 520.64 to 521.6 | 44.6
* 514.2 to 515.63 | 39.8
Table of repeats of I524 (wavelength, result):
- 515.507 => 39.8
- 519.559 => 40.8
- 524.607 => 42.7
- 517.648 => 35.1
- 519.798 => 41.1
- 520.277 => 38.7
